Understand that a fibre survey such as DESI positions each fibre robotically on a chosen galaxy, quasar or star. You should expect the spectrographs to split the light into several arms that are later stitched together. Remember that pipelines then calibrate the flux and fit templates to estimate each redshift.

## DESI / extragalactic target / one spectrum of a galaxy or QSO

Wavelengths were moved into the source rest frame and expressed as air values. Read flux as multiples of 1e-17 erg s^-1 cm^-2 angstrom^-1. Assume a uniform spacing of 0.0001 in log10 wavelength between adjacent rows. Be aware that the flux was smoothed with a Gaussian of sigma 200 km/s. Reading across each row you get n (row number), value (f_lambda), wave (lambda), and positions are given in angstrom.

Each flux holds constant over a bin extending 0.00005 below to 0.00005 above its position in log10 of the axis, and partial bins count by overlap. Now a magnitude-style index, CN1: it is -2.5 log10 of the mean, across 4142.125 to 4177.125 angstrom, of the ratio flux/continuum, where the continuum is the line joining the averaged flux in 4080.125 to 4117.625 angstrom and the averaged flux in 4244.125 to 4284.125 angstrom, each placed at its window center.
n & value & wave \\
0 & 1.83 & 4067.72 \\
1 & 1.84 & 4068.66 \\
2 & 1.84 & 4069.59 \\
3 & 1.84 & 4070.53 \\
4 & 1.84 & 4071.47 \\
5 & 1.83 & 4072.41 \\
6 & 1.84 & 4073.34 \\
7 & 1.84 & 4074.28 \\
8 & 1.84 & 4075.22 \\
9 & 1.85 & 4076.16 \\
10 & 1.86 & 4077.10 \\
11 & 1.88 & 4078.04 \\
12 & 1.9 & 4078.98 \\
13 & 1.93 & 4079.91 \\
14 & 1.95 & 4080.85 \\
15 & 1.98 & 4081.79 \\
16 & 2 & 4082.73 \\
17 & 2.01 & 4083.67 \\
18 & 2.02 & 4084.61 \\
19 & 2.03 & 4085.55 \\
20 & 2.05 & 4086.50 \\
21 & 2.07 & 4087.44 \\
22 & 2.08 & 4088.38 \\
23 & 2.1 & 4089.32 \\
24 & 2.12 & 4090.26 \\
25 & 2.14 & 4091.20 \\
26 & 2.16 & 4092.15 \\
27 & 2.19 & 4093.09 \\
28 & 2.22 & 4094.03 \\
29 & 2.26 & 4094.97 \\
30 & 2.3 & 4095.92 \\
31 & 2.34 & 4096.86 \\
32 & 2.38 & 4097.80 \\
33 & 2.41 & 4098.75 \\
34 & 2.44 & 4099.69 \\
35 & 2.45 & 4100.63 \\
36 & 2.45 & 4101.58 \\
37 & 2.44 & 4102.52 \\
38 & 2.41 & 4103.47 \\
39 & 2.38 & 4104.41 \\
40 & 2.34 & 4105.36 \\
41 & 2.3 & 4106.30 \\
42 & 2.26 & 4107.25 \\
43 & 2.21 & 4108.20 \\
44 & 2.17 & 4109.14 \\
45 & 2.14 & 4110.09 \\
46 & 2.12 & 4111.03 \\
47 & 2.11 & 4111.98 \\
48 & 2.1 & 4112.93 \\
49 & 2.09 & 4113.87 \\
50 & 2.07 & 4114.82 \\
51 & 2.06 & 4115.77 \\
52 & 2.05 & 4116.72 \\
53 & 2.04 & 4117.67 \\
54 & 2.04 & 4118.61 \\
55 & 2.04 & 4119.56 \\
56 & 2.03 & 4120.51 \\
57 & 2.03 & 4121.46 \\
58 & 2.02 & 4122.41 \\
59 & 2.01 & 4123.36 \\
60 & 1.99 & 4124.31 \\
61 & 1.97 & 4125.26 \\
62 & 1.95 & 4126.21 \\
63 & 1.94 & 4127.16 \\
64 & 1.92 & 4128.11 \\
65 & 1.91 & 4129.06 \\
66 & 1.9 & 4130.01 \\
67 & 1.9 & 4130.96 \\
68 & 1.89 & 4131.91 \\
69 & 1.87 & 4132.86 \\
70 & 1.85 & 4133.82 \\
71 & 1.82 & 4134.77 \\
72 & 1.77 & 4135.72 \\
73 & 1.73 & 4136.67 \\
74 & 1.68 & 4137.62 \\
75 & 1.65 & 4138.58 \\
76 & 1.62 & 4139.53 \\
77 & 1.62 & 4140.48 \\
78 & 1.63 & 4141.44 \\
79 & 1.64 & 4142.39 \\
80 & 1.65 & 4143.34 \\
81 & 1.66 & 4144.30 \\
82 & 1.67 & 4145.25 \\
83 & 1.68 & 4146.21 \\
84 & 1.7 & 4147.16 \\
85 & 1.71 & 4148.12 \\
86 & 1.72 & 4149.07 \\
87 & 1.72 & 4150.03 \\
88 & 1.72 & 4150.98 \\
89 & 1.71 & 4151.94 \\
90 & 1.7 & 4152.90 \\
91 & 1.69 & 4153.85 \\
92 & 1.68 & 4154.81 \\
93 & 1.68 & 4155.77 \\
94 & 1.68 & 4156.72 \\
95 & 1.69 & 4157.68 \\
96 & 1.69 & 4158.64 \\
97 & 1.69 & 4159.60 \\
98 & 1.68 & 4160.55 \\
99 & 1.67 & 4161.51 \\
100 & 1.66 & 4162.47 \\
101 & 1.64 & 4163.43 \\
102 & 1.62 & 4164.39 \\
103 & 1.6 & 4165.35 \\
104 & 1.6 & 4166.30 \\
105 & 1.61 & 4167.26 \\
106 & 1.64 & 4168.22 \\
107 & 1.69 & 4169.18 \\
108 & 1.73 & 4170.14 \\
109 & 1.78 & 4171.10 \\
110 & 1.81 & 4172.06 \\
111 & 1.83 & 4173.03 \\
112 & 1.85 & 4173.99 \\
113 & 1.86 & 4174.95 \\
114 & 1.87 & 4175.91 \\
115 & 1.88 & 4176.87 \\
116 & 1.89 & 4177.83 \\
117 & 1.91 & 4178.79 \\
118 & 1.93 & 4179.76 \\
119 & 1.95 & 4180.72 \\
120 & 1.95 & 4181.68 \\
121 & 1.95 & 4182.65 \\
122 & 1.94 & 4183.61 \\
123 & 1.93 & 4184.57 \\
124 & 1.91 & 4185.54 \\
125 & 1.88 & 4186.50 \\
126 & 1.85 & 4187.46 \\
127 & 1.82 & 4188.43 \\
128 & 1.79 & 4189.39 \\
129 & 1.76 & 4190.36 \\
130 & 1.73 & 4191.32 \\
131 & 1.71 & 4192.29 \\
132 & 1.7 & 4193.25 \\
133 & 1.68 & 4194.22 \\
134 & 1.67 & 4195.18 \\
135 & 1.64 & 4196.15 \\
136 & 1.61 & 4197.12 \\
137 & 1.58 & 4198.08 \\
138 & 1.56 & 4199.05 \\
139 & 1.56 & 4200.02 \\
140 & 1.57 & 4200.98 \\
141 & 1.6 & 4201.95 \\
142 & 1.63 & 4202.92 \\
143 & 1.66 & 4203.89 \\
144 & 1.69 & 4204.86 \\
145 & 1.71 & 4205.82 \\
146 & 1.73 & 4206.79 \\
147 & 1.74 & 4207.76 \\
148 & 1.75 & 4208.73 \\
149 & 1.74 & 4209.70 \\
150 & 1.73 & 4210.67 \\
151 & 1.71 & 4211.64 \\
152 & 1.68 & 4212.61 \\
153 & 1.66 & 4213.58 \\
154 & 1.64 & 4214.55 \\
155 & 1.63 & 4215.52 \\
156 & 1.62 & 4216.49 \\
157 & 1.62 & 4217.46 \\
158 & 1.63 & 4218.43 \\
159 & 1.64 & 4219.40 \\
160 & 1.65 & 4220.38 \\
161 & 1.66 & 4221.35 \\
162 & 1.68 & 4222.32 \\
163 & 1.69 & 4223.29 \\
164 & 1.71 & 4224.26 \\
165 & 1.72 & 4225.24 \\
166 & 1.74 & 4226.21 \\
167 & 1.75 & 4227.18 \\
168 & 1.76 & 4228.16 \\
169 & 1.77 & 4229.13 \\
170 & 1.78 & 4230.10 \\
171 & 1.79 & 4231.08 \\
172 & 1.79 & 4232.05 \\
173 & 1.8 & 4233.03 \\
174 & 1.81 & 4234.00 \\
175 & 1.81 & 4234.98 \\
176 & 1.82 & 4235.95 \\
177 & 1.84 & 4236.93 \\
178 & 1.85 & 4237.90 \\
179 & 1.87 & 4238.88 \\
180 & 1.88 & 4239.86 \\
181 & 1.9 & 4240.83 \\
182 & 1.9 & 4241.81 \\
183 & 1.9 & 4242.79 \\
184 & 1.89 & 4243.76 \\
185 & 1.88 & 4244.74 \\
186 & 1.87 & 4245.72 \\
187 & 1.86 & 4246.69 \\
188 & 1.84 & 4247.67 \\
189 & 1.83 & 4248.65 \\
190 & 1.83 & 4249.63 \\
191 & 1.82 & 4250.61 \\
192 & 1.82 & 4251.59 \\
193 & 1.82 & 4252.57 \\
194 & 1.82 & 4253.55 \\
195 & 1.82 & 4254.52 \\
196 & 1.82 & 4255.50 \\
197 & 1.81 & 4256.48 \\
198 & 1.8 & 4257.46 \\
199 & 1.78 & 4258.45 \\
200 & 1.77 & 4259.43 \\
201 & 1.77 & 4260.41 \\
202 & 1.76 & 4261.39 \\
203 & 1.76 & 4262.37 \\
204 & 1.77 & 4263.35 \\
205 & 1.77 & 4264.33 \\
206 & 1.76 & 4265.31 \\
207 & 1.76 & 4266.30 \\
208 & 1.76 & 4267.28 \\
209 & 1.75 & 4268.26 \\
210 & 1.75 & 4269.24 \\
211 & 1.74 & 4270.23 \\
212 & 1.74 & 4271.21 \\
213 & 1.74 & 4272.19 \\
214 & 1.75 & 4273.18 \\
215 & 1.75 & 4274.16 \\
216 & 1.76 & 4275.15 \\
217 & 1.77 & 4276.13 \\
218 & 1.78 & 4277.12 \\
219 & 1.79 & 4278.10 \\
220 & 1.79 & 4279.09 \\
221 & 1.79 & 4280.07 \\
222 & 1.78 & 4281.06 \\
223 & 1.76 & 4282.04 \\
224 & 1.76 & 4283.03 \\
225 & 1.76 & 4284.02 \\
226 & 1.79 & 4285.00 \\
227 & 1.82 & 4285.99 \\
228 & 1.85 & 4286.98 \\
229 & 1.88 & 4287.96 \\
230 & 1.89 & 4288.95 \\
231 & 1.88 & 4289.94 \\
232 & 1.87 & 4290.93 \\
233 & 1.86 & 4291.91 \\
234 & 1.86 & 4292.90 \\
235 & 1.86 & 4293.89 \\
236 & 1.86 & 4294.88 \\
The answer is 0.194 mag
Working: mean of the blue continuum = 2.19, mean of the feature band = 1.7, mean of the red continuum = 1.79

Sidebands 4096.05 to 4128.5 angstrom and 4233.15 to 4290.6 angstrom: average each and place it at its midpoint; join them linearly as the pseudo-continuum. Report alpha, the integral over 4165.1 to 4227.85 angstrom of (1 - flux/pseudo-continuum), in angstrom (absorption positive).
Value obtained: 7.4 angstrom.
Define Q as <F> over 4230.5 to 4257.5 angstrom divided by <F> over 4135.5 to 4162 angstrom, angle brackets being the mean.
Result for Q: 1.09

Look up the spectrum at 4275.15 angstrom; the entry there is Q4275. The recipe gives 1.76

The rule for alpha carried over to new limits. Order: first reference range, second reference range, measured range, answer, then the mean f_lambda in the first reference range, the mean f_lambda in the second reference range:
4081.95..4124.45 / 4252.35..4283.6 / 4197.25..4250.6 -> 3.9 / 2.17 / 1.77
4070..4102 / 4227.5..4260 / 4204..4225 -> 2.2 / 2.08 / 1.83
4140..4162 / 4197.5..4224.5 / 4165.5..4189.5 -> -2.3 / 1.68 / 1.66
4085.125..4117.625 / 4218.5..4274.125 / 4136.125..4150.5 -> 2.9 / 2.22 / 1.79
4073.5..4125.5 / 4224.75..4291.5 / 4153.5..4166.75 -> 2.2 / 2.12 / 1.8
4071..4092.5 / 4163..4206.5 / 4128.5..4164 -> 2.2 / 1.97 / 1.75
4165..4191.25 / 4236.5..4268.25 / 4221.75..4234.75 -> 0.5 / 1.82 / 1.82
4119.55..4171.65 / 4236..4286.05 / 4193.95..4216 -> 1.5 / 1.76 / 1.8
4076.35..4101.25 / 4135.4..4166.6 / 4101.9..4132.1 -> -2.7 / 2.12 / 1.67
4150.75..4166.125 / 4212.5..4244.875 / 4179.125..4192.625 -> -1.3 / 1.67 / 1.76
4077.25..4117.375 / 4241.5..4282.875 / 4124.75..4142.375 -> 2.3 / 2.17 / 1.8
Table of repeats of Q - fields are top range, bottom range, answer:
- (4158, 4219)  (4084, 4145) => 0.84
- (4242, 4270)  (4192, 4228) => 1.08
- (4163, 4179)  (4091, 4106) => 0.75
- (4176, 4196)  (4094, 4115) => 0.81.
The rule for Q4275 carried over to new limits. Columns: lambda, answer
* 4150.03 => 1.72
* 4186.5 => 1.88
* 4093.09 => 2.19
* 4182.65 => 1.95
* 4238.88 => 1.87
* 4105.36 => 2.34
